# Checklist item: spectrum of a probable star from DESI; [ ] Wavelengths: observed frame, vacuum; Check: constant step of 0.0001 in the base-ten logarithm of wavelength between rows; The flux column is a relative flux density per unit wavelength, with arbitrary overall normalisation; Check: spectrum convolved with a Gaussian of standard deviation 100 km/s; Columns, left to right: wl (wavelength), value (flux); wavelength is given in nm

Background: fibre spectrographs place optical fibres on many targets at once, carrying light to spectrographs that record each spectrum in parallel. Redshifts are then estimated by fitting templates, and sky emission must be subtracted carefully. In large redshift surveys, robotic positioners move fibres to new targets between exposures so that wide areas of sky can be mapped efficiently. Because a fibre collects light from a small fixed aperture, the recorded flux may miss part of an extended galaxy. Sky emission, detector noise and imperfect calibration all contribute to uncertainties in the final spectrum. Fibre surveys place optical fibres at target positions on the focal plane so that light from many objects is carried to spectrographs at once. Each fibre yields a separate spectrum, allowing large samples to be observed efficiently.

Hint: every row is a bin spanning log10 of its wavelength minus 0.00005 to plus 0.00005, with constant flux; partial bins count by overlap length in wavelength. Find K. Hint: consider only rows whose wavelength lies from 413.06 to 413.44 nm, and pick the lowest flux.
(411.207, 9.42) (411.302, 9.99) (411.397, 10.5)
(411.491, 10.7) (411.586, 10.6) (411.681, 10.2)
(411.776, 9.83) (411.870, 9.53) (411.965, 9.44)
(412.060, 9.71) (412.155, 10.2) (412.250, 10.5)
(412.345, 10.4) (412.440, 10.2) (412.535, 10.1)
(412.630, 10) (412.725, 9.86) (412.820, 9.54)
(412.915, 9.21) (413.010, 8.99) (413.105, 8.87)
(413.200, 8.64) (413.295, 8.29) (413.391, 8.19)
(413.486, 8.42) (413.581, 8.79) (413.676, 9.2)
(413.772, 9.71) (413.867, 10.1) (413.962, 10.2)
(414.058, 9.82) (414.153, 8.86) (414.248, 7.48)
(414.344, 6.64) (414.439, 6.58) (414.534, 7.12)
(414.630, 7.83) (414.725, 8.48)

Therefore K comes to 8.19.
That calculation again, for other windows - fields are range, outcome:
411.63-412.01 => 9.44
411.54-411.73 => 10.2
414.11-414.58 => 6.58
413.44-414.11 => 8.42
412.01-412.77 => 9.71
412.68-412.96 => 9.21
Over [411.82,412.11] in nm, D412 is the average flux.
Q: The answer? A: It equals 9.58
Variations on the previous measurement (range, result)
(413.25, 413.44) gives 8.21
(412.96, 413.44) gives 8.6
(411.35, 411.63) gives 10.6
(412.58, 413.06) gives 9.53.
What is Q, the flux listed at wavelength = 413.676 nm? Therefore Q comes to 9.2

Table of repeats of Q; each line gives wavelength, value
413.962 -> 10.2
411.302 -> 9.99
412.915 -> 9.21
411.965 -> 9.44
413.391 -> 8.19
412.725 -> 9.86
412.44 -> 10.2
